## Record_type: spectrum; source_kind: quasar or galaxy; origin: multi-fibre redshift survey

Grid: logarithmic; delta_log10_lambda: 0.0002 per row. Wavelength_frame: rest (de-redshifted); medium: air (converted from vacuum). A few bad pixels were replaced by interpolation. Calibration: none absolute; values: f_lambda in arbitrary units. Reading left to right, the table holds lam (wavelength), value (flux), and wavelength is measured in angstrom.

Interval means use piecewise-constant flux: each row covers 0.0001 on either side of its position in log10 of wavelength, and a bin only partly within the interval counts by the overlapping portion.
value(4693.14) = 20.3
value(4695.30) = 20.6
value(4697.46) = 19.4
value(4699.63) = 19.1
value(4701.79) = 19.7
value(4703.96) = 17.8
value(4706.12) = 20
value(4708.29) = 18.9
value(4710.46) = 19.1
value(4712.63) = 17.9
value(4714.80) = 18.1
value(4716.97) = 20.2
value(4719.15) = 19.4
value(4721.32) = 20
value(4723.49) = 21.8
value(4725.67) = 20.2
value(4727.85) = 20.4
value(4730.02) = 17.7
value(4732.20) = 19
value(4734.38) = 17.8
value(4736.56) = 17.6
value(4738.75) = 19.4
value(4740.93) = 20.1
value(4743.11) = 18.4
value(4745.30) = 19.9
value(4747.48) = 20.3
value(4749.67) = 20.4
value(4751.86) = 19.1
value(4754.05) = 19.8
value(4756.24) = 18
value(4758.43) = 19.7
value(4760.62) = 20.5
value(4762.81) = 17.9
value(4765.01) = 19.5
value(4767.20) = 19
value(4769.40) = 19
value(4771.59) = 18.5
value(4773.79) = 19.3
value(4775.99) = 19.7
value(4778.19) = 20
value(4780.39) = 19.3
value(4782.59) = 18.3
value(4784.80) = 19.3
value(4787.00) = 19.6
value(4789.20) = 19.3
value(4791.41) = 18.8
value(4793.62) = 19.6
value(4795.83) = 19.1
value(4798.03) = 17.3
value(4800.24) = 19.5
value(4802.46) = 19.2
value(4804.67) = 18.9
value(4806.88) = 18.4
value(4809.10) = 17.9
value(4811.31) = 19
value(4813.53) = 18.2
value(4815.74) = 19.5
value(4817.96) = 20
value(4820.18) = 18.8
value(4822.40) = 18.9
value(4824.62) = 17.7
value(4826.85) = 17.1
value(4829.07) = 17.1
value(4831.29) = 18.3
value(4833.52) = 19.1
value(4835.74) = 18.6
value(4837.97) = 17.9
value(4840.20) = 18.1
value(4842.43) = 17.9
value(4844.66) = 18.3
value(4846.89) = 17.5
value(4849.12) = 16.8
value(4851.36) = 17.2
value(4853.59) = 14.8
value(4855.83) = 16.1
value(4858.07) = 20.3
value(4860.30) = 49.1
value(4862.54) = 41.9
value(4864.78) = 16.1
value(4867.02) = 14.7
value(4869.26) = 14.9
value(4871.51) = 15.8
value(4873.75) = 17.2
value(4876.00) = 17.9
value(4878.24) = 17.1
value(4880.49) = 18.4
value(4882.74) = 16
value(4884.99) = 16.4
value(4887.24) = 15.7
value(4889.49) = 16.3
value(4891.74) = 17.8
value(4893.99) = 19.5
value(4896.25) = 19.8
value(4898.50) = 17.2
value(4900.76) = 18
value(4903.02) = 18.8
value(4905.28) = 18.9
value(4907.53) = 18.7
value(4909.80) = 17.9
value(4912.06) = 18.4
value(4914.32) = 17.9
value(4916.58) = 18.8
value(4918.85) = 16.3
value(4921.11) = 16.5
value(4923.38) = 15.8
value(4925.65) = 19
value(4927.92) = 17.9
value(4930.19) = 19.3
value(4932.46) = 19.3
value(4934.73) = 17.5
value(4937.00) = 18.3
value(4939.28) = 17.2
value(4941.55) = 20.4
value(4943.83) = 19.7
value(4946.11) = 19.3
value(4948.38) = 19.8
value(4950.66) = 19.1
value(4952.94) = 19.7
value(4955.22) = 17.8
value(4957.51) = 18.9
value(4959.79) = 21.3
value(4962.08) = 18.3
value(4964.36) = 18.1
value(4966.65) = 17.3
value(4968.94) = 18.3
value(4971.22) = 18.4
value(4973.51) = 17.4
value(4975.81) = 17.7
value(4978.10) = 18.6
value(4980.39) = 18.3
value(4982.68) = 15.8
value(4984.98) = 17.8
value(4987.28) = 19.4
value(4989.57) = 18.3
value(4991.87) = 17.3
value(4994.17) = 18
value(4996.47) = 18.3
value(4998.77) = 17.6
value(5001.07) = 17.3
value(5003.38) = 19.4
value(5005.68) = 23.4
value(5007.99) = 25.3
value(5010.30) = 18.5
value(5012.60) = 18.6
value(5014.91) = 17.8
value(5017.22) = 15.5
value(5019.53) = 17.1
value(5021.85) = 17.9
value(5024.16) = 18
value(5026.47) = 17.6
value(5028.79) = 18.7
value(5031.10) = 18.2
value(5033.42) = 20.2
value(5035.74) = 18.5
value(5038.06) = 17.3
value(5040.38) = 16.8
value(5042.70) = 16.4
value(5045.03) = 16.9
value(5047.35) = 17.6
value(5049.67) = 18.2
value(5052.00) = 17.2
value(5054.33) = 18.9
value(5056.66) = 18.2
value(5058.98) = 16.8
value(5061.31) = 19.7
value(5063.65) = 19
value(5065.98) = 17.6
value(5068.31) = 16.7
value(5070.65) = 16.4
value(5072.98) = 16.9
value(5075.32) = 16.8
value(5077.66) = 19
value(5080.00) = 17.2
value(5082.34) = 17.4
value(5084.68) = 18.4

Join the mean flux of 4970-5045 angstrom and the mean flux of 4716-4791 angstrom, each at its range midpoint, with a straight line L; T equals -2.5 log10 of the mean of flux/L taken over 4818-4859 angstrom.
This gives 0.07 mag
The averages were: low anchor 19.4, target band 17.8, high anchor 18.3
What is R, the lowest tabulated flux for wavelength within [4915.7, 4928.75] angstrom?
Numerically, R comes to 15.8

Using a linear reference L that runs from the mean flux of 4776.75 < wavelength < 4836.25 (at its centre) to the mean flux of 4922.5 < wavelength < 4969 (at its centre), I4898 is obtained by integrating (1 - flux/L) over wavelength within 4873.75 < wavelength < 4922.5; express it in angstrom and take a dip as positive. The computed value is 2.66 angstrom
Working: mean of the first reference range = 18.8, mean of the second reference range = 18.7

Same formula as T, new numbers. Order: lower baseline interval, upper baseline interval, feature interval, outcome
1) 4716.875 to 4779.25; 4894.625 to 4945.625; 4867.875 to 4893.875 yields 0.11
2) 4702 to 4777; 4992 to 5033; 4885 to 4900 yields 0.08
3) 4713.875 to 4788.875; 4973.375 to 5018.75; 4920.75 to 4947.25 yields 0.02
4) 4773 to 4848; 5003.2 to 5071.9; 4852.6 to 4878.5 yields -0.16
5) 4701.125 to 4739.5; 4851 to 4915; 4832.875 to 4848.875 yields 0.07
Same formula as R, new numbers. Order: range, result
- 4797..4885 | 14.7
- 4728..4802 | 17.3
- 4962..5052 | 15.5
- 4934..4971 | 17.2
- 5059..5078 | 16.4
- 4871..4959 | 15.7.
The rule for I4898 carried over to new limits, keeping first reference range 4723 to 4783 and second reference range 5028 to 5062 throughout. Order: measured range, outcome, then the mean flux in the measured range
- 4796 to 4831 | 0.93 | 18.5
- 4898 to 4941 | 1.15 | 18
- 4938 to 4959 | -0.85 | 19.1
